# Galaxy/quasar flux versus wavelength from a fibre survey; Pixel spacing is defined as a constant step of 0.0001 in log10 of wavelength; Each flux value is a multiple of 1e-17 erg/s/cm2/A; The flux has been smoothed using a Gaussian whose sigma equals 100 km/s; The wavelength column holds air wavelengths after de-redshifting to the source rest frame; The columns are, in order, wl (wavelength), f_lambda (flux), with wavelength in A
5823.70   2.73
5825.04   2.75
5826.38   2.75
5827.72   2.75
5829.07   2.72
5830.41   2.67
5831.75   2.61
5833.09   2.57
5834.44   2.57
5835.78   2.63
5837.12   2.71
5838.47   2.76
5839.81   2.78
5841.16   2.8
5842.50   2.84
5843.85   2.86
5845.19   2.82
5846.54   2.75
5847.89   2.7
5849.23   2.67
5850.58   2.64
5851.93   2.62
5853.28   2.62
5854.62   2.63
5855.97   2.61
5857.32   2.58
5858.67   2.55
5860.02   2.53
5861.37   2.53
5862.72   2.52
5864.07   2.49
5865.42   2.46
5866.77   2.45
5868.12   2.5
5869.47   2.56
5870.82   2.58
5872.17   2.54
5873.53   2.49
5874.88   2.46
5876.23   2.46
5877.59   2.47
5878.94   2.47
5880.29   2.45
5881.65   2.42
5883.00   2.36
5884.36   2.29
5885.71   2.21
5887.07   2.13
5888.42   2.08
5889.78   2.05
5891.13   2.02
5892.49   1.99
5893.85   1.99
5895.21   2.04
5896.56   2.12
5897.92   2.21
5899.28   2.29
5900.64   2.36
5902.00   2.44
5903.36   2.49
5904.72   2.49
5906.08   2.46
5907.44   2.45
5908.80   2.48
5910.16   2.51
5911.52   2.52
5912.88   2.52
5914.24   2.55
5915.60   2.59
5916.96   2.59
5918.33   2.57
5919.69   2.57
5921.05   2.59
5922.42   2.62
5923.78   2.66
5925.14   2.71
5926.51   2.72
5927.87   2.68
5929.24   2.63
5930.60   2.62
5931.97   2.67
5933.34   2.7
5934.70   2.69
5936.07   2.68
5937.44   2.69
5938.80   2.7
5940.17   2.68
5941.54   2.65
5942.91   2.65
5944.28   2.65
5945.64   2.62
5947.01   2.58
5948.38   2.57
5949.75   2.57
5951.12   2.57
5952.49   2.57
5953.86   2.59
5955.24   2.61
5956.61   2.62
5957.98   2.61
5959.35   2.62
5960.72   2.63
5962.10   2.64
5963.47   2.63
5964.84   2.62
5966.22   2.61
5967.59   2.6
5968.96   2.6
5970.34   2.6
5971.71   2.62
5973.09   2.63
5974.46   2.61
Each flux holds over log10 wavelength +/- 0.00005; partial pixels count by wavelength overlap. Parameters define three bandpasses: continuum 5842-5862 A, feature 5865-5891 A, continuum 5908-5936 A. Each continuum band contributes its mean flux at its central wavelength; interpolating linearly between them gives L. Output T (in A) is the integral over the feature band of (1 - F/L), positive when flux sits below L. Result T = 2.6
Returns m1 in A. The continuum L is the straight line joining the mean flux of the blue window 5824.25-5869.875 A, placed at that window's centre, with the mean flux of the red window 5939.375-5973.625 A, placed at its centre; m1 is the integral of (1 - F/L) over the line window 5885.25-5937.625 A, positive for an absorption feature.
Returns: 3.6 A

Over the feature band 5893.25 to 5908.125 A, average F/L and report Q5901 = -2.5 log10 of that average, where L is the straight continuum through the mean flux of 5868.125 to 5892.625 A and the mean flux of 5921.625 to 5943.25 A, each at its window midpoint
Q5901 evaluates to 0.08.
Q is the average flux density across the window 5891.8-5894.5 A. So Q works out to 1.99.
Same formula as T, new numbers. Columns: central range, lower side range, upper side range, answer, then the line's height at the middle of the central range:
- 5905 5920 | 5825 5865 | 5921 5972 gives 0.67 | 2.64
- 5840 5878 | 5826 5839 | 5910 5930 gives 0.73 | 2.65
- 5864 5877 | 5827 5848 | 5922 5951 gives 0.96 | 2.7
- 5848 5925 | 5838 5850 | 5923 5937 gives 8.03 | 2.73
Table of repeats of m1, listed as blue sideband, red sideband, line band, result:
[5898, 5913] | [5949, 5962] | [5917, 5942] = -1.37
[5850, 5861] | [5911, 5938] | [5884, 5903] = 3.28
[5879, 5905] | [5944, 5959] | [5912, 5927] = -1.27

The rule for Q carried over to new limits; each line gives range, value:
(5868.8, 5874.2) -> 2.54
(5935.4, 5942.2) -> 2.68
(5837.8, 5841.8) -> 2.78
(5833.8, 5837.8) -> 2.64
